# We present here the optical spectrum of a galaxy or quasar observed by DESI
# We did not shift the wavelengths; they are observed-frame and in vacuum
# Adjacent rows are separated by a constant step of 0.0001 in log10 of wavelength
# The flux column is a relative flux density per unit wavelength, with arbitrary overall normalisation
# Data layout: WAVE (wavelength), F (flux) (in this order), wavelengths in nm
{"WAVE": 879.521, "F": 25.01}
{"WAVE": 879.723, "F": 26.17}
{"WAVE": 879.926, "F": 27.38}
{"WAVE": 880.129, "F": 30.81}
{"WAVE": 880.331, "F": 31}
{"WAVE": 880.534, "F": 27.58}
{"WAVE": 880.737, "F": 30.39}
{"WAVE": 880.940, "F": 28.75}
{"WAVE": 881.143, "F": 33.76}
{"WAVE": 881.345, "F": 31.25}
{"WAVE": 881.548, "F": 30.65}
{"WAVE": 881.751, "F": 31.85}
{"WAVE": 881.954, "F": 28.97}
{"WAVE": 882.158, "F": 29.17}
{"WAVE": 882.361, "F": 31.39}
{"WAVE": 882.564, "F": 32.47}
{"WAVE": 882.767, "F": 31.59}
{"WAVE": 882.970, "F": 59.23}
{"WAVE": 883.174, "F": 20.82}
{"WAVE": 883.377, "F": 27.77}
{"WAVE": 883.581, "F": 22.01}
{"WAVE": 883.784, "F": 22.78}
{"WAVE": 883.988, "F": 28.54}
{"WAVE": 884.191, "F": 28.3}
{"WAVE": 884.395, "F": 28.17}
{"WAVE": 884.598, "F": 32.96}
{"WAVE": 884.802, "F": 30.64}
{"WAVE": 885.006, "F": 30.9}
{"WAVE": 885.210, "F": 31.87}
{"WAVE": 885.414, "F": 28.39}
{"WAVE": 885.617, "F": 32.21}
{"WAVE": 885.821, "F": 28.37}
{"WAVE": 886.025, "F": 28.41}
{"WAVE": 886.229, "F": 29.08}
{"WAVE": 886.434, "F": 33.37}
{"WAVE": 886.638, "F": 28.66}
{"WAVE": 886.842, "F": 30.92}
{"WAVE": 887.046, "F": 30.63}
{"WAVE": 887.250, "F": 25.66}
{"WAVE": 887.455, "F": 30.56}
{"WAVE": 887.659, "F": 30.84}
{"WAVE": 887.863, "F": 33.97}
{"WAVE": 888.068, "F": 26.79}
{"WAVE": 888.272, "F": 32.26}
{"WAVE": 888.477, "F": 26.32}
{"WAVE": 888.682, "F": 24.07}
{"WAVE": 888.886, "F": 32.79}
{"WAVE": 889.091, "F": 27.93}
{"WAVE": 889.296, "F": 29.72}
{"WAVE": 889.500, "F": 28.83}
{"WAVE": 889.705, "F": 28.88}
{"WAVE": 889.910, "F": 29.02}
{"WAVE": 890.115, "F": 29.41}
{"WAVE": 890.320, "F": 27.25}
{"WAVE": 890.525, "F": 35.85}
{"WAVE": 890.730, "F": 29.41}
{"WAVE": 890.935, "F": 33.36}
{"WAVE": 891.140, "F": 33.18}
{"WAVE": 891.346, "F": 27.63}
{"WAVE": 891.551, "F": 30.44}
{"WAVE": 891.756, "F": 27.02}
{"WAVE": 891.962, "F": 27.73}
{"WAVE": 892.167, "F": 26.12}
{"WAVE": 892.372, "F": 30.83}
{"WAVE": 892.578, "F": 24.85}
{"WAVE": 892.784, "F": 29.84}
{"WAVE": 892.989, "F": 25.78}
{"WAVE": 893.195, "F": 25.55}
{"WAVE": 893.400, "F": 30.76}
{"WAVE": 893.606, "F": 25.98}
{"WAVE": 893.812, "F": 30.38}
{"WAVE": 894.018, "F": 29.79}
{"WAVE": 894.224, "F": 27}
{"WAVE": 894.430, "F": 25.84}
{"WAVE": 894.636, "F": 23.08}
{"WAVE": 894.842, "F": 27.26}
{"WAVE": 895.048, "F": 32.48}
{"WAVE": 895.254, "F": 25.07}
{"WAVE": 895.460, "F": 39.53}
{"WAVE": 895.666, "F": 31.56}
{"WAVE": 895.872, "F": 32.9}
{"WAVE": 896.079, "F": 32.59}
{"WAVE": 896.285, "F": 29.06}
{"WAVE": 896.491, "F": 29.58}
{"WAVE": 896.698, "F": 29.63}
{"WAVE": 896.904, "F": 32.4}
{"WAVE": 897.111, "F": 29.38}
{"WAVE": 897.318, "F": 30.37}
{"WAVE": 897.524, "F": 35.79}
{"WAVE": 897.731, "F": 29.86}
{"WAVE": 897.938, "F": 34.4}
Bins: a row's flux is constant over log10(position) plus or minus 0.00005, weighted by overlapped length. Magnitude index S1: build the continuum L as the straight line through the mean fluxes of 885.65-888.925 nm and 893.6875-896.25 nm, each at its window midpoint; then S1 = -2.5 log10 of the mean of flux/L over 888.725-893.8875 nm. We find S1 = 0.021 mag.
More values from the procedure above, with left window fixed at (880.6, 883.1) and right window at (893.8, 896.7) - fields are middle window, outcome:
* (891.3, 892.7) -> 0.10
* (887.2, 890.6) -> 0.07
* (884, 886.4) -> 0.08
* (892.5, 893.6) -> 0.11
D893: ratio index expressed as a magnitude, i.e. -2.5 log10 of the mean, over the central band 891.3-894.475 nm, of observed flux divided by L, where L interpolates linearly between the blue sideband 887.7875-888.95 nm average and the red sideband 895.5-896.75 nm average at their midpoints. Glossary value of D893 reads 0.095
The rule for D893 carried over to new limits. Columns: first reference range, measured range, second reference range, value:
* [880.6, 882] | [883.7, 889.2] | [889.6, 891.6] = 0.04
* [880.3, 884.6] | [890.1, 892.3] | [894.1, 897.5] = 0.01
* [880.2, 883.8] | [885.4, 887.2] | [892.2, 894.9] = -0.02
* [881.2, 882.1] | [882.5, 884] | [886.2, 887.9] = 0.00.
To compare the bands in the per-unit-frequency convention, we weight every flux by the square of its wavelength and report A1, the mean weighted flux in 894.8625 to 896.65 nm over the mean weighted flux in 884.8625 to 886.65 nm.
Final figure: 1.06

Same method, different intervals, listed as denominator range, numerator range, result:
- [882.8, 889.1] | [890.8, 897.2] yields 1.00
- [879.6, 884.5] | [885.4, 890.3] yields 0.99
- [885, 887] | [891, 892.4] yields 0.97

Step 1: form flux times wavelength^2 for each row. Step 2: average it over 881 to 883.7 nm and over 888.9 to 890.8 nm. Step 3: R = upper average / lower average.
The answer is 1.0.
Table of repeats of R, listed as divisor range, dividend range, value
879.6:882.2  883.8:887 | 1.01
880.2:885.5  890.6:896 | 0.98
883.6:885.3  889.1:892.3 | 1.04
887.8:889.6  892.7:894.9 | 0.95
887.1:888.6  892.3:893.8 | 0.95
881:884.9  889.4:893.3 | 0.96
